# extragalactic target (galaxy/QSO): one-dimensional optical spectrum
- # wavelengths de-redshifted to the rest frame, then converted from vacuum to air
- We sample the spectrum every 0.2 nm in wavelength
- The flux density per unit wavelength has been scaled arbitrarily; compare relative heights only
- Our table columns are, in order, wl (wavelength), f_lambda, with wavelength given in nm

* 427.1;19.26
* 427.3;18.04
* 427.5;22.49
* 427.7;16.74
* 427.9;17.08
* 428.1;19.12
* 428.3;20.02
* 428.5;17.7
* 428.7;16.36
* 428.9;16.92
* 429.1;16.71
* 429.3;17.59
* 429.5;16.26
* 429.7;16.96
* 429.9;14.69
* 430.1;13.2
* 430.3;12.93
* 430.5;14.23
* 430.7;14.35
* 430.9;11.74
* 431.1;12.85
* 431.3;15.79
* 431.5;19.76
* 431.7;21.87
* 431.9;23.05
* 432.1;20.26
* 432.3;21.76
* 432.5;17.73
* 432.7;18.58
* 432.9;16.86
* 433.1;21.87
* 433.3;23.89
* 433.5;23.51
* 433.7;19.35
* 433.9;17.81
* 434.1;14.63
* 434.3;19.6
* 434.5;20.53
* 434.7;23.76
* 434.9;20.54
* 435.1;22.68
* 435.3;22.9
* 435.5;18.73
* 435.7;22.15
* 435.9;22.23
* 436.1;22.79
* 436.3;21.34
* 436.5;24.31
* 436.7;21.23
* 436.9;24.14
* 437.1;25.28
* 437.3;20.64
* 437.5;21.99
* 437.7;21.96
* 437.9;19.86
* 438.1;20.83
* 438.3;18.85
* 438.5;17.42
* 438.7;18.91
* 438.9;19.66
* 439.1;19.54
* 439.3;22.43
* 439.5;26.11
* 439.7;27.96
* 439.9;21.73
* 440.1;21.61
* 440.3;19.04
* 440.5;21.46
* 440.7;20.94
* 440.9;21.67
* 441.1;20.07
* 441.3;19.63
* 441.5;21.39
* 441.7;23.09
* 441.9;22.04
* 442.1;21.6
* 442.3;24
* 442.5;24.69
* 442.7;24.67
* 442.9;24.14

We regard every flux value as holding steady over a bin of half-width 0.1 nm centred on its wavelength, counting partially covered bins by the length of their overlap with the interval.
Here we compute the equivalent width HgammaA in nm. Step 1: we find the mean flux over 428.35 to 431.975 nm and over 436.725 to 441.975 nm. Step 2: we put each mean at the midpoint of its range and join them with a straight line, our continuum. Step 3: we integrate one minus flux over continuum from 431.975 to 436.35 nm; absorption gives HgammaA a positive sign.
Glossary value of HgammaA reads -0.49 nm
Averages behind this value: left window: 16.3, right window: 21.5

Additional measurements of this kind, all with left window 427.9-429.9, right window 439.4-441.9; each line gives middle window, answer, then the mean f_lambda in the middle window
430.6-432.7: 0.06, 17.9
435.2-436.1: -0.07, 21.6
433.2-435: -0.09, 20.4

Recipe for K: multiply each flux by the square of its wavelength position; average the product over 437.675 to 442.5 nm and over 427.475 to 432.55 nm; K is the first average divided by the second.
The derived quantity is 1.31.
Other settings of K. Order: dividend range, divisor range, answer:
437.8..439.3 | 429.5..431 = 1.43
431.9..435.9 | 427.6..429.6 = 1.20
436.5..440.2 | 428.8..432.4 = 1.35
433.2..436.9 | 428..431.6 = 1.37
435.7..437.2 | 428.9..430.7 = 1.54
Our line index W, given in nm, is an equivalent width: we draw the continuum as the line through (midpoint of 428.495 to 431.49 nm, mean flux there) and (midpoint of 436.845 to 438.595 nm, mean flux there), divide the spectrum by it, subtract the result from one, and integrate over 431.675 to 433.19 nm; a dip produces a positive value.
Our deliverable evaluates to -0.27 nm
